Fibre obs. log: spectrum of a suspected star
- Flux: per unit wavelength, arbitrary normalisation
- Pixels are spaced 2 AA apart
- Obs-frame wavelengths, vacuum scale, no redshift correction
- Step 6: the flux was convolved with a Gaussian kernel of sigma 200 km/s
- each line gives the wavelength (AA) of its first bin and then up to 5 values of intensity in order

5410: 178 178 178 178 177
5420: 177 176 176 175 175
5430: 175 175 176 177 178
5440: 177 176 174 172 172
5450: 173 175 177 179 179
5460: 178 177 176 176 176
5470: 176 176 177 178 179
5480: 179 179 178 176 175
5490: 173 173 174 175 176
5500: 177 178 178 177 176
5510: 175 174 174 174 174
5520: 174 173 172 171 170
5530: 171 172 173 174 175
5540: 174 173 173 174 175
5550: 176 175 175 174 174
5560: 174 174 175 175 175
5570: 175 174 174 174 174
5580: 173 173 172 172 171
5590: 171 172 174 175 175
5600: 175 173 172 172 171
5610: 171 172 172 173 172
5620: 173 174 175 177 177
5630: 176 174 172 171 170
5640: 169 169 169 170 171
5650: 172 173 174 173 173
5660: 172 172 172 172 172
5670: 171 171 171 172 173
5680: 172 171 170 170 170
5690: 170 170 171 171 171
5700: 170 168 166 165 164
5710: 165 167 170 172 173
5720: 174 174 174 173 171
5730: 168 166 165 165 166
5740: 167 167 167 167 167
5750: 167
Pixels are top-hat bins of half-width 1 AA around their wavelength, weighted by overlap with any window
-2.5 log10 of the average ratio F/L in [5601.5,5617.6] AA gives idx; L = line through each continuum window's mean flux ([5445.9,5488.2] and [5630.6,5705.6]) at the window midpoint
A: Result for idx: 0.00 mag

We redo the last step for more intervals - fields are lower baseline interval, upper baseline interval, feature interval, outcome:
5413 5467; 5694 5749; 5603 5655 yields -0.01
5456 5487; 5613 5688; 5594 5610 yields 0.00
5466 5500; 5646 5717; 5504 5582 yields 0.00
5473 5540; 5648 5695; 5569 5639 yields 0.00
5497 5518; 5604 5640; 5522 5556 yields 0.01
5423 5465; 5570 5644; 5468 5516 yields -0.01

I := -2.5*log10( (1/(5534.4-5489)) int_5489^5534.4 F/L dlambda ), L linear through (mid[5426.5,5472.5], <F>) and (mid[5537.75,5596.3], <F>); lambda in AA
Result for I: 0.004 mag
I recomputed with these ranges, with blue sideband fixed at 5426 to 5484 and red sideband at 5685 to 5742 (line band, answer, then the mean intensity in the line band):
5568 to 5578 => -0.01 mag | 174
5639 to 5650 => 0.01 mag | 170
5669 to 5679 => -0.01 mag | 172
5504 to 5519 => 0.00 mag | 175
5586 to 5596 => 0.00 mag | 172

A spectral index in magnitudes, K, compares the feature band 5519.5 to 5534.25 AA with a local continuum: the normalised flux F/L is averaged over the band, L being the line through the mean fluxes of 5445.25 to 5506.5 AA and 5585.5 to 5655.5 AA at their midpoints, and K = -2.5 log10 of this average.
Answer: 0.02 mag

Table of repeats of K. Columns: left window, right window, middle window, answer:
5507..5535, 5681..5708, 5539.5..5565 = -0.01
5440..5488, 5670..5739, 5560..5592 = 0.00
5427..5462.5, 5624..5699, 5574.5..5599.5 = 0.00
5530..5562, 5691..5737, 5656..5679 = -0.01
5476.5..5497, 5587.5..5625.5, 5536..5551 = 0.00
